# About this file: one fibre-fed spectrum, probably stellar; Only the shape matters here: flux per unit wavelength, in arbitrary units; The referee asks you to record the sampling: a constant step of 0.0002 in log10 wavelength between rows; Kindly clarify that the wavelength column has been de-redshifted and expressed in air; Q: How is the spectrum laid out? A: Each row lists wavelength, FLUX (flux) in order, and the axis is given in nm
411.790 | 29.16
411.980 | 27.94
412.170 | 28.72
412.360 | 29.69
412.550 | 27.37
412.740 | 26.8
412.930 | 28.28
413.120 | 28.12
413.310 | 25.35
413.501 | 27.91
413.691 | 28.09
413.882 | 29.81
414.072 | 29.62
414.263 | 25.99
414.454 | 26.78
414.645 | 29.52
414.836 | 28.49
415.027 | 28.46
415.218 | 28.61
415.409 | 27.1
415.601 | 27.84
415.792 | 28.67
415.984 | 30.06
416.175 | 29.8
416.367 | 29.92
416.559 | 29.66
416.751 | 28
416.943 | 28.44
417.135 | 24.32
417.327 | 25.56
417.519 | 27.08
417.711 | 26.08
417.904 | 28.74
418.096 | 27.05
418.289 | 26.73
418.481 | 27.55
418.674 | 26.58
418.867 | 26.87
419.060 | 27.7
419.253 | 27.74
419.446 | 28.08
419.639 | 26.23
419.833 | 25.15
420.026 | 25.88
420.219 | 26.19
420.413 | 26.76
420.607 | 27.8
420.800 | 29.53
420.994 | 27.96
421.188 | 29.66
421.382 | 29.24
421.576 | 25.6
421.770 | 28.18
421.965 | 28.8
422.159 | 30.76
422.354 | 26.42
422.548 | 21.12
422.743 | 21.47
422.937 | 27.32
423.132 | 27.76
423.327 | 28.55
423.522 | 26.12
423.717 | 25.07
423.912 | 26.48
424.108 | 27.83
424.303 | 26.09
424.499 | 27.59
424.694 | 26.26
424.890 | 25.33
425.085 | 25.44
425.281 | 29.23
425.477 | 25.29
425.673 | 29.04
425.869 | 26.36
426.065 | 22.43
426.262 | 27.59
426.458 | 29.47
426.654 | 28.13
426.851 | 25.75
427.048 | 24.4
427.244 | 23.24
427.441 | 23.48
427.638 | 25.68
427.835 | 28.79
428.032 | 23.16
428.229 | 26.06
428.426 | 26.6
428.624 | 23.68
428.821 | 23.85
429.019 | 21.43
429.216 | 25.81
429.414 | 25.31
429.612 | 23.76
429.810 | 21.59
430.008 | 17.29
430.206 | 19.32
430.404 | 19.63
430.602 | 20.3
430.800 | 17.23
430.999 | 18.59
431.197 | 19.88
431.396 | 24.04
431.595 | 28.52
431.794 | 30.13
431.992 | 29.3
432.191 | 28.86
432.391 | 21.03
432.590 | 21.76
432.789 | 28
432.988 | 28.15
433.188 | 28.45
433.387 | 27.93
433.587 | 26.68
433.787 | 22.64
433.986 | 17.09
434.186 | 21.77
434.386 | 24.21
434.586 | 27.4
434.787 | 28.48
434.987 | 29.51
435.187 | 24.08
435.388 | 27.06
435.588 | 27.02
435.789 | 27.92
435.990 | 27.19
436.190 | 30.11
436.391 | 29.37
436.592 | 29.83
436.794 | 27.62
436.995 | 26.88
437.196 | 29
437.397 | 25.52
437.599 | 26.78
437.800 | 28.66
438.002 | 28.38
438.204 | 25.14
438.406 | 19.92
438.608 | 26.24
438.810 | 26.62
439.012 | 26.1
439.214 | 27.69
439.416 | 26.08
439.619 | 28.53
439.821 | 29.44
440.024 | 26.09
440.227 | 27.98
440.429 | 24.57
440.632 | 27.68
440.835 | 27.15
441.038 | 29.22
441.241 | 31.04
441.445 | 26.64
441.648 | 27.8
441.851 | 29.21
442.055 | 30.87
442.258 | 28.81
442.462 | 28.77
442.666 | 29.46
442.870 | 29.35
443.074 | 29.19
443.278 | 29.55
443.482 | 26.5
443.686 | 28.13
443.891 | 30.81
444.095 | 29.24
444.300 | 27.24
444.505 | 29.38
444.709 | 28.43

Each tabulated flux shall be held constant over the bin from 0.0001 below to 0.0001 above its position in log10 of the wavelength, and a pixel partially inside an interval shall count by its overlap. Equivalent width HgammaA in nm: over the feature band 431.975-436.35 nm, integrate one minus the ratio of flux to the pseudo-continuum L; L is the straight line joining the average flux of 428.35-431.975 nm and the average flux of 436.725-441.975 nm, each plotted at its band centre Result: -0.26 nm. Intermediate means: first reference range 22.7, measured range 26.1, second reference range 27.2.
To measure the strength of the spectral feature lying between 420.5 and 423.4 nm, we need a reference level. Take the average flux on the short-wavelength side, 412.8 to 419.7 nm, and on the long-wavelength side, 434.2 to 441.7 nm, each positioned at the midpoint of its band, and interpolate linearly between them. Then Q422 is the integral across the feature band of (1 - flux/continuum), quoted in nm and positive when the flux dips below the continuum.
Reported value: 0.03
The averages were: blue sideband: 27.8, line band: 27.3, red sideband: 27.2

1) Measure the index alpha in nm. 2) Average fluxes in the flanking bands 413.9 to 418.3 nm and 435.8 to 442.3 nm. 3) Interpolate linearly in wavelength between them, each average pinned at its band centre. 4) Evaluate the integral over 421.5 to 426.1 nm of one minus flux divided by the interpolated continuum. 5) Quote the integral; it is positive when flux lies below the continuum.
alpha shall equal 0.223 nm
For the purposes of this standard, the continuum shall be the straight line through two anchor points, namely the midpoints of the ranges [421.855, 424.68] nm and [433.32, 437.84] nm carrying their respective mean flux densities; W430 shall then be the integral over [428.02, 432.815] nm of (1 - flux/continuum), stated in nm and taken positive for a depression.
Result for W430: 0.58 nm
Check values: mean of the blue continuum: 26.5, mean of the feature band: 23.3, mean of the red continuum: 26.6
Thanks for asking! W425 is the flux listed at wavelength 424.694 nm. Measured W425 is 26.26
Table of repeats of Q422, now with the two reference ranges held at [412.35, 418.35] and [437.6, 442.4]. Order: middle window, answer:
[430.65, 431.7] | 0.23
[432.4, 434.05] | 0.15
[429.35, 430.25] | 0.20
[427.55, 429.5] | 0.18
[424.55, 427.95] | 0.18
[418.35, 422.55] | 0.06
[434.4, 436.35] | 0.00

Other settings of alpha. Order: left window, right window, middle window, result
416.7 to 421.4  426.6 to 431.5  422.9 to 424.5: -0.11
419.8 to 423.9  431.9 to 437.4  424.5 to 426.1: 0.03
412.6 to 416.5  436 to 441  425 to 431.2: 0.81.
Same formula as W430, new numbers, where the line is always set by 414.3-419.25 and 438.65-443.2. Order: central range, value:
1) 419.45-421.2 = 0.042 nm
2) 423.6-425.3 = 0.087 nm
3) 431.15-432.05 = 0.044 nm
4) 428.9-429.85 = 0.144 nm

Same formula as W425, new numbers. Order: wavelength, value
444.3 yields 27.24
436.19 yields 30.11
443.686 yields 28.13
